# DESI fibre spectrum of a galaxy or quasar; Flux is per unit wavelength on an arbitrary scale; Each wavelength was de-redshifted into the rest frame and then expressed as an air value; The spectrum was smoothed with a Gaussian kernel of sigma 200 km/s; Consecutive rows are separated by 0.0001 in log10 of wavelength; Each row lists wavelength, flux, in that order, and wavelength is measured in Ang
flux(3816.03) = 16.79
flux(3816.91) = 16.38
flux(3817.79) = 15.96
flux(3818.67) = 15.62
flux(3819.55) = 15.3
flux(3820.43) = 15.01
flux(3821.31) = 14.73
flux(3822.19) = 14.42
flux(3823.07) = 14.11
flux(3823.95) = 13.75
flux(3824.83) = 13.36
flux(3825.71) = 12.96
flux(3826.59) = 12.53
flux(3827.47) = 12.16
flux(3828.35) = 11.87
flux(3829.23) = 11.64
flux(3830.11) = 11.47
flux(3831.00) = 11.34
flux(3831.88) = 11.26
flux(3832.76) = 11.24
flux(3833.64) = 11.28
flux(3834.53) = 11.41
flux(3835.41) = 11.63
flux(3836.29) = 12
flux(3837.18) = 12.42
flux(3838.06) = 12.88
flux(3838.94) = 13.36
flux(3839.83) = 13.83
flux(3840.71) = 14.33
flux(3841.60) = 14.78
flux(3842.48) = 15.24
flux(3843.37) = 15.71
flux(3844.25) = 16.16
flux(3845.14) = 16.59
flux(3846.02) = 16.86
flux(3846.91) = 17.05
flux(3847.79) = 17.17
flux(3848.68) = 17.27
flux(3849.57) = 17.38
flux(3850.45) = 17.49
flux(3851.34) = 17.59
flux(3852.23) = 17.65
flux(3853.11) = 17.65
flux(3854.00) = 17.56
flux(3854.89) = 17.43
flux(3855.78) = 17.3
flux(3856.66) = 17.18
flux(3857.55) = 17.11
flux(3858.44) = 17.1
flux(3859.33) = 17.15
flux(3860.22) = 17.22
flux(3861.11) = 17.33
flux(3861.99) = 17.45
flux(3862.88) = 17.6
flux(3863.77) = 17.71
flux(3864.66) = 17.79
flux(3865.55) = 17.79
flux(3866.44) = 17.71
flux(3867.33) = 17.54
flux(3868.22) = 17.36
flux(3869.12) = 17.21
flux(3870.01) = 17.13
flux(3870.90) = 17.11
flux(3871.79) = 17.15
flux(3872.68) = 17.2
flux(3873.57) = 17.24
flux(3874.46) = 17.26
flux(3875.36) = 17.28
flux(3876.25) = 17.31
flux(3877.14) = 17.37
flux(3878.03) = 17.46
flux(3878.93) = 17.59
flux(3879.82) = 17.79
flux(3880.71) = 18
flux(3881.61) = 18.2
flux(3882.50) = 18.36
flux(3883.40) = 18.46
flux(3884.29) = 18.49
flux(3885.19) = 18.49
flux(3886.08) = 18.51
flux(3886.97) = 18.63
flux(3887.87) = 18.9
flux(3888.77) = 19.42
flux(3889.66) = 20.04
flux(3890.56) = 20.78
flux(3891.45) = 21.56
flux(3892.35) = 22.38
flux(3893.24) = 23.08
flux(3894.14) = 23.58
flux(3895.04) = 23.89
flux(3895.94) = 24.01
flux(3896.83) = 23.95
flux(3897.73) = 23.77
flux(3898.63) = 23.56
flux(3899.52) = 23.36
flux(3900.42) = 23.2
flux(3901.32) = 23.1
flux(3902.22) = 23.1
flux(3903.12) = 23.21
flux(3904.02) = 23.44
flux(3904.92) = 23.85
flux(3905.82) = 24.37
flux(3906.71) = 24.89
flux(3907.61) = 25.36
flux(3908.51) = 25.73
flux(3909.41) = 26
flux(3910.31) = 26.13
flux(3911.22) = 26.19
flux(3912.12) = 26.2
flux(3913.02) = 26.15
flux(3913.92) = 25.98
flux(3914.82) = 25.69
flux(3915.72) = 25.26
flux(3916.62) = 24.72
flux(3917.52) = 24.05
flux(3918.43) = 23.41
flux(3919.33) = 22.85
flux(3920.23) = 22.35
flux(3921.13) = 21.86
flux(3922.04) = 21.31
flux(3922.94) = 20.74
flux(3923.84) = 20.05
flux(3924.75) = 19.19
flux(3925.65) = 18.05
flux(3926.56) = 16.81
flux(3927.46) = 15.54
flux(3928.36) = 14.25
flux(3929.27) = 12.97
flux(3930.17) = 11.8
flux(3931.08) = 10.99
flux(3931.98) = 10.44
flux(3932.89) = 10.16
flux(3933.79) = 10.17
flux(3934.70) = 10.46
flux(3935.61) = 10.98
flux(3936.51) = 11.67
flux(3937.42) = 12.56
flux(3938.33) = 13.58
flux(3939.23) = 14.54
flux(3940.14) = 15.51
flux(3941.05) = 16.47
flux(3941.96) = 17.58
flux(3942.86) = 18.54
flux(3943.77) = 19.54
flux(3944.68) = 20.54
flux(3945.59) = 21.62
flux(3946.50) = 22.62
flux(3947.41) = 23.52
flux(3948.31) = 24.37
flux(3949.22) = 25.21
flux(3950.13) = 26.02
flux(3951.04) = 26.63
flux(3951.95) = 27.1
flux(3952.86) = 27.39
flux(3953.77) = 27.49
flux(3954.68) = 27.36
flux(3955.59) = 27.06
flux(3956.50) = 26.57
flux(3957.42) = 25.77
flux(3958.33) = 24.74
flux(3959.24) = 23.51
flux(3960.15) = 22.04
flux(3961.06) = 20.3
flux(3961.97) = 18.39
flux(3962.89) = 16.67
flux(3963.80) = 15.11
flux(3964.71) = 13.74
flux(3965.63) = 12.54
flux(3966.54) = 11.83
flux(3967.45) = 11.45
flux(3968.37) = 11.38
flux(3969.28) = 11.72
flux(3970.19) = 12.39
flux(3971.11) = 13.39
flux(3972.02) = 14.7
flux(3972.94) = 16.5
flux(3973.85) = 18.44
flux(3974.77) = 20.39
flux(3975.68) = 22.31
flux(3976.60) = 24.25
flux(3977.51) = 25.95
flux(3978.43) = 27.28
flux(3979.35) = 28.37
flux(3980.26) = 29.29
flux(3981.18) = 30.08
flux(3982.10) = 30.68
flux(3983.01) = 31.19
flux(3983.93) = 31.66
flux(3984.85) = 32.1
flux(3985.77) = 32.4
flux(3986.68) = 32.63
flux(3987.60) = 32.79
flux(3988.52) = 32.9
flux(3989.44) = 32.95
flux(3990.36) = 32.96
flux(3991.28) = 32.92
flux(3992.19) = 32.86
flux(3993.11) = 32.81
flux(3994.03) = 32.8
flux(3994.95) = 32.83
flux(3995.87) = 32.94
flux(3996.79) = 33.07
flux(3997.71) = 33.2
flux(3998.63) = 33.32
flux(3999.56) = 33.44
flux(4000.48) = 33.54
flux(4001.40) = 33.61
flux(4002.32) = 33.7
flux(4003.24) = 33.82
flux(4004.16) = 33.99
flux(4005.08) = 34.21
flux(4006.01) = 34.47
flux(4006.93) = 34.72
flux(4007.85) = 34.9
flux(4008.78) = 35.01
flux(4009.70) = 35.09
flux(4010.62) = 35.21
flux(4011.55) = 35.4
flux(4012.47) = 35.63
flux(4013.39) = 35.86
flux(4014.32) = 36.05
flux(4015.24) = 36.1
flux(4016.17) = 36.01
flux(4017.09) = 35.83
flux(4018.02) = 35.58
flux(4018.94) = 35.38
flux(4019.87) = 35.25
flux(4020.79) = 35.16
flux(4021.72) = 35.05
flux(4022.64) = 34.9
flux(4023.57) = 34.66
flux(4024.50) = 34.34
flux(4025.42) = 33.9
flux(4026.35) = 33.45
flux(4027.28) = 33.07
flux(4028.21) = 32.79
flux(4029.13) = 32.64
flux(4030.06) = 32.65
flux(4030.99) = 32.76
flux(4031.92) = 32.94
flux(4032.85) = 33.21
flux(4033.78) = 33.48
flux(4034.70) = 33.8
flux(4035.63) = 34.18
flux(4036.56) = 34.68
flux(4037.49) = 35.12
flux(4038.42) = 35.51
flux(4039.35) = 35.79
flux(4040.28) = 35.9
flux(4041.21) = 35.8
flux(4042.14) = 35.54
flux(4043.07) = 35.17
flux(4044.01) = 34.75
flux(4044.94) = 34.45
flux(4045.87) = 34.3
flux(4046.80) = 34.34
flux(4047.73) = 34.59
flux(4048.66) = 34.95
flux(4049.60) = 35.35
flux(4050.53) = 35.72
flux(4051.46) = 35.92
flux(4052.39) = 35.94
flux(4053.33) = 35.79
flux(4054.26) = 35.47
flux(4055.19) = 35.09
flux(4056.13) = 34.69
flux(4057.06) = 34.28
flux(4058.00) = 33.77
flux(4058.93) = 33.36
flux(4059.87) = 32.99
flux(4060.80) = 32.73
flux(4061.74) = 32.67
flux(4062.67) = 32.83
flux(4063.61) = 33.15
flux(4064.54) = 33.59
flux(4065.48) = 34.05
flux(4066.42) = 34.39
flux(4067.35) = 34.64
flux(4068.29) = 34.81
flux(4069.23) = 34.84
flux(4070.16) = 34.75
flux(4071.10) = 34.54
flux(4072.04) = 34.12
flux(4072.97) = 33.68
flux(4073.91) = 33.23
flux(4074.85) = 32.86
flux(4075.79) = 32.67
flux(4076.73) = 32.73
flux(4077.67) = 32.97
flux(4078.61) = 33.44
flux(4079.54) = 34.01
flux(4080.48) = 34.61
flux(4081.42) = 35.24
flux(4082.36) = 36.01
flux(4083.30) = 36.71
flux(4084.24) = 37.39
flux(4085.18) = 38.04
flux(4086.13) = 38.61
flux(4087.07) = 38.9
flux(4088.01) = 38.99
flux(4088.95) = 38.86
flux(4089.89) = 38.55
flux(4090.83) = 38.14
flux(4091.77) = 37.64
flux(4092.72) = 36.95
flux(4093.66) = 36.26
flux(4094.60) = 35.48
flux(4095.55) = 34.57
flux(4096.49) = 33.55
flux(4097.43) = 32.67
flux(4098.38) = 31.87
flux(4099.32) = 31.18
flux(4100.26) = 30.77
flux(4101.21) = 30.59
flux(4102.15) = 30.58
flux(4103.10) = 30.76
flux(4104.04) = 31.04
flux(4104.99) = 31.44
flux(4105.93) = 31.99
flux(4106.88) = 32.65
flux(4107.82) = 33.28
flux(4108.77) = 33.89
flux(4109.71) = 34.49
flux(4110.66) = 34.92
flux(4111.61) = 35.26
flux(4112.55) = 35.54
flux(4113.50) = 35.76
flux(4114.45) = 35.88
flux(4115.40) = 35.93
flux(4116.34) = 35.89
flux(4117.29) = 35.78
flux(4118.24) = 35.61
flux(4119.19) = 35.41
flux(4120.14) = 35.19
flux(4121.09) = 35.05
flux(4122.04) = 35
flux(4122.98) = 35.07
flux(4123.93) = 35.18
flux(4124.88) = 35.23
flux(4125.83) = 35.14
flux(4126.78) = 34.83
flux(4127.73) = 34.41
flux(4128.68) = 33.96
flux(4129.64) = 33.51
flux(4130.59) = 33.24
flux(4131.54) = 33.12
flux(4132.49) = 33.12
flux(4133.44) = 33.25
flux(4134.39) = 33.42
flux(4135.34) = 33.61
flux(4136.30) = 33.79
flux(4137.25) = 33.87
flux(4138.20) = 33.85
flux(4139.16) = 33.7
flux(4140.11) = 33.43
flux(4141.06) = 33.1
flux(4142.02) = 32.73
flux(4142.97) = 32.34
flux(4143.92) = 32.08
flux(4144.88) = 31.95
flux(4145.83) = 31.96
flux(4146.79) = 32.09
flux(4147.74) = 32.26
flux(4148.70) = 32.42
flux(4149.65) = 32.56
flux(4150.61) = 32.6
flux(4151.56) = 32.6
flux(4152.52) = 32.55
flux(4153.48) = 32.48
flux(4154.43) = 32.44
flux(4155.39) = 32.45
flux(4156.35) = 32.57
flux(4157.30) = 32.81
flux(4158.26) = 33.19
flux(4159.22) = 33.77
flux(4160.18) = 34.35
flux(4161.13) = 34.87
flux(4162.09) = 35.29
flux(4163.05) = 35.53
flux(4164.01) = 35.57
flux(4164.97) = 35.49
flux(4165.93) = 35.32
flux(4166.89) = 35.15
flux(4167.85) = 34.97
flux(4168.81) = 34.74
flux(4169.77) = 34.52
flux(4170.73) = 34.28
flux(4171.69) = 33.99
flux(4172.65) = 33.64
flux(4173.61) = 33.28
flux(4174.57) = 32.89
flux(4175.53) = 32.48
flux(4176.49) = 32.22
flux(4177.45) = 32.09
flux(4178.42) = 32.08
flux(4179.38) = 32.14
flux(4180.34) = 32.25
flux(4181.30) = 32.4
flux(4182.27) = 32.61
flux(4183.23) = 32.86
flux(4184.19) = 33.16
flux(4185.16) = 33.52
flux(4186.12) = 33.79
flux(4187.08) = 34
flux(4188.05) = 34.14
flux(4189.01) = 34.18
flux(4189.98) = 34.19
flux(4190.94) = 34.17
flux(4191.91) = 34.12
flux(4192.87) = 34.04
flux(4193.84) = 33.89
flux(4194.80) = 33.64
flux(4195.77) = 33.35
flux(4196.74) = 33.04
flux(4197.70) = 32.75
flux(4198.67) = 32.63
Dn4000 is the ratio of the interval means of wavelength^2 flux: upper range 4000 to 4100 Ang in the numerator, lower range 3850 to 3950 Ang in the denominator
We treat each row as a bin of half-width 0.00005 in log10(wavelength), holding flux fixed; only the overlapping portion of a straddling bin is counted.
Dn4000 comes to 1.93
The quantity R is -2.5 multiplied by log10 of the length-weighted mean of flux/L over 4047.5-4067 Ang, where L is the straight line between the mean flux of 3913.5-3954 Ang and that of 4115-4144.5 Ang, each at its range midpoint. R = -0.20 mag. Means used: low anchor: 19.1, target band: 34.3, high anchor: 34.2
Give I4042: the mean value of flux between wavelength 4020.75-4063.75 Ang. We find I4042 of 34.3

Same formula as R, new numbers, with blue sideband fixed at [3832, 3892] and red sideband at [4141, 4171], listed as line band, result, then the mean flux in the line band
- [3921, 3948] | 0.28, 16.1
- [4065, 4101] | -0.19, 35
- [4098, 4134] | -0.09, 33.9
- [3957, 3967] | 0.21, 18.6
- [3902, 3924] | -0.22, 24.2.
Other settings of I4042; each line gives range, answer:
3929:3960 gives 19.4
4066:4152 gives 34.2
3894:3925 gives 23.9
